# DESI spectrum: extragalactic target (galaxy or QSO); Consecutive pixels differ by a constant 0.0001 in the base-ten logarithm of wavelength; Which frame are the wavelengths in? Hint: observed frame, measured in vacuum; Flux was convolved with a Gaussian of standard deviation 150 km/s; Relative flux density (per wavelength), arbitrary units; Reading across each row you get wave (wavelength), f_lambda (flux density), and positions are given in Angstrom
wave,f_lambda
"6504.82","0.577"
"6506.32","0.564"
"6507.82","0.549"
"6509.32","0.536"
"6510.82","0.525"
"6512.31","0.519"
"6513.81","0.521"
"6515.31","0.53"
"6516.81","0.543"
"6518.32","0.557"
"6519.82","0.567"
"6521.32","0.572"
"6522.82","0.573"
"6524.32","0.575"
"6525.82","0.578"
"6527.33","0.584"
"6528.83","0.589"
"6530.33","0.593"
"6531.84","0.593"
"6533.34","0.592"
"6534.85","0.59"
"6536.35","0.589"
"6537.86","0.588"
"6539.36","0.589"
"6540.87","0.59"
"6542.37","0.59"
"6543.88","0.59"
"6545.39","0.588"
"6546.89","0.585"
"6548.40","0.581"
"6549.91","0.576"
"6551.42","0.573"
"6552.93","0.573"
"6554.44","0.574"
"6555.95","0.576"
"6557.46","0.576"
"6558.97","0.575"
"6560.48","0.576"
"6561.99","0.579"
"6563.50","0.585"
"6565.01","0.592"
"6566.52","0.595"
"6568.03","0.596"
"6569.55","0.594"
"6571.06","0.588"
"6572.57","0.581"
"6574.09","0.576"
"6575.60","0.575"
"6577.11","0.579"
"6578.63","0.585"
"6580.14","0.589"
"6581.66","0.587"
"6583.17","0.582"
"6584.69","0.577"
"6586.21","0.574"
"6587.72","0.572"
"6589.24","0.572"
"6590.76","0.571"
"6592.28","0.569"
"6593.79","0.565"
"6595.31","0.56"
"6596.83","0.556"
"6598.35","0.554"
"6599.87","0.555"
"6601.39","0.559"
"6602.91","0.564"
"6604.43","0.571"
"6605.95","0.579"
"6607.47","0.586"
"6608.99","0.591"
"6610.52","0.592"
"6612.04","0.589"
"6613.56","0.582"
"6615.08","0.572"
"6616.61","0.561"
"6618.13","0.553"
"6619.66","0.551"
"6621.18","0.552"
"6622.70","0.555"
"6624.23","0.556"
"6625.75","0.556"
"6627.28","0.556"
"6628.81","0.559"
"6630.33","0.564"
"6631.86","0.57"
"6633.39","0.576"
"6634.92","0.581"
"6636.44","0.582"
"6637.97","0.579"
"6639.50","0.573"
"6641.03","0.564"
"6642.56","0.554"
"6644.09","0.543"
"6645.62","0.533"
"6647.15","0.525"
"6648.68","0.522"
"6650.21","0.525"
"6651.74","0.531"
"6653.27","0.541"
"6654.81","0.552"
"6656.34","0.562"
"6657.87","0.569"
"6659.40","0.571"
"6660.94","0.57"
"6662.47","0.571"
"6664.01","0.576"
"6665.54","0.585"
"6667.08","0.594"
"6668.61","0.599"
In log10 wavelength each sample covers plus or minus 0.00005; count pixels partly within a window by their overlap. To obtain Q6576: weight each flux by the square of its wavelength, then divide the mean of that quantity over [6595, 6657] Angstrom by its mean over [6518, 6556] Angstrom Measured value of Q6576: 0.99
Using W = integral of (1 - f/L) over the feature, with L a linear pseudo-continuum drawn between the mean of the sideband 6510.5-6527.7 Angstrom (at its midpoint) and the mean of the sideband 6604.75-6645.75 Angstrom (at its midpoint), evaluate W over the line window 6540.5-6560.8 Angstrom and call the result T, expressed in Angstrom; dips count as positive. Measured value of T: -0.81 Angstrom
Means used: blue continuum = 0.554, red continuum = 0.568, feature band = 0.58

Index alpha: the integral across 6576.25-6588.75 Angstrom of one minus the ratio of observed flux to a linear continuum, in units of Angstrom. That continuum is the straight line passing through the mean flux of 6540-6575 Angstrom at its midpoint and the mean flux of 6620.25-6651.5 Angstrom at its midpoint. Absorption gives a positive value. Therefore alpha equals -0.1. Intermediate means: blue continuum 0.583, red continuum 0.556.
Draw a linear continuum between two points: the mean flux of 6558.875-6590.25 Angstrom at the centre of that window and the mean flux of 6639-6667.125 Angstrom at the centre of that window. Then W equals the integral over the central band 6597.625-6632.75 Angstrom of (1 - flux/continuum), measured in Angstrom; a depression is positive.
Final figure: 0.1 Angstrom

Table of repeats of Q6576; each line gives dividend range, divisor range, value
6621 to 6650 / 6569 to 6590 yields 0.98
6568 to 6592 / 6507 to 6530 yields 1.06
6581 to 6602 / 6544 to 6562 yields 0.99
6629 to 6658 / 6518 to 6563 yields 0.98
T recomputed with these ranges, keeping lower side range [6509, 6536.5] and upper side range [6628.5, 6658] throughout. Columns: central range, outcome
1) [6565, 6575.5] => -0.51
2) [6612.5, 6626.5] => -0.09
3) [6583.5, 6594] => -0.24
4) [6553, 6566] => -0.40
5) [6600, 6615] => -0.54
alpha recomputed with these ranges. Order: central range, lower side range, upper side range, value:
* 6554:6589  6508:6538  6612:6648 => -1.2 Angstrom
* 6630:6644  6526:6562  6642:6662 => -0.5 Angstrom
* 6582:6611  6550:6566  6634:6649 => -0.1 Angstrom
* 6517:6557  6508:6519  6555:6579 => -1.9 Angstrom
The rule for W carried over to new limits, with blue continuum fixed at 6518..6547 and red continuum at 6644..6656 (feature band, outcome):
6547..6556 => 0.0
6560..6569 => -0.3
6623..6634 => -0.4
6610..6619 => -0.4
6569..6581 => -0.4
